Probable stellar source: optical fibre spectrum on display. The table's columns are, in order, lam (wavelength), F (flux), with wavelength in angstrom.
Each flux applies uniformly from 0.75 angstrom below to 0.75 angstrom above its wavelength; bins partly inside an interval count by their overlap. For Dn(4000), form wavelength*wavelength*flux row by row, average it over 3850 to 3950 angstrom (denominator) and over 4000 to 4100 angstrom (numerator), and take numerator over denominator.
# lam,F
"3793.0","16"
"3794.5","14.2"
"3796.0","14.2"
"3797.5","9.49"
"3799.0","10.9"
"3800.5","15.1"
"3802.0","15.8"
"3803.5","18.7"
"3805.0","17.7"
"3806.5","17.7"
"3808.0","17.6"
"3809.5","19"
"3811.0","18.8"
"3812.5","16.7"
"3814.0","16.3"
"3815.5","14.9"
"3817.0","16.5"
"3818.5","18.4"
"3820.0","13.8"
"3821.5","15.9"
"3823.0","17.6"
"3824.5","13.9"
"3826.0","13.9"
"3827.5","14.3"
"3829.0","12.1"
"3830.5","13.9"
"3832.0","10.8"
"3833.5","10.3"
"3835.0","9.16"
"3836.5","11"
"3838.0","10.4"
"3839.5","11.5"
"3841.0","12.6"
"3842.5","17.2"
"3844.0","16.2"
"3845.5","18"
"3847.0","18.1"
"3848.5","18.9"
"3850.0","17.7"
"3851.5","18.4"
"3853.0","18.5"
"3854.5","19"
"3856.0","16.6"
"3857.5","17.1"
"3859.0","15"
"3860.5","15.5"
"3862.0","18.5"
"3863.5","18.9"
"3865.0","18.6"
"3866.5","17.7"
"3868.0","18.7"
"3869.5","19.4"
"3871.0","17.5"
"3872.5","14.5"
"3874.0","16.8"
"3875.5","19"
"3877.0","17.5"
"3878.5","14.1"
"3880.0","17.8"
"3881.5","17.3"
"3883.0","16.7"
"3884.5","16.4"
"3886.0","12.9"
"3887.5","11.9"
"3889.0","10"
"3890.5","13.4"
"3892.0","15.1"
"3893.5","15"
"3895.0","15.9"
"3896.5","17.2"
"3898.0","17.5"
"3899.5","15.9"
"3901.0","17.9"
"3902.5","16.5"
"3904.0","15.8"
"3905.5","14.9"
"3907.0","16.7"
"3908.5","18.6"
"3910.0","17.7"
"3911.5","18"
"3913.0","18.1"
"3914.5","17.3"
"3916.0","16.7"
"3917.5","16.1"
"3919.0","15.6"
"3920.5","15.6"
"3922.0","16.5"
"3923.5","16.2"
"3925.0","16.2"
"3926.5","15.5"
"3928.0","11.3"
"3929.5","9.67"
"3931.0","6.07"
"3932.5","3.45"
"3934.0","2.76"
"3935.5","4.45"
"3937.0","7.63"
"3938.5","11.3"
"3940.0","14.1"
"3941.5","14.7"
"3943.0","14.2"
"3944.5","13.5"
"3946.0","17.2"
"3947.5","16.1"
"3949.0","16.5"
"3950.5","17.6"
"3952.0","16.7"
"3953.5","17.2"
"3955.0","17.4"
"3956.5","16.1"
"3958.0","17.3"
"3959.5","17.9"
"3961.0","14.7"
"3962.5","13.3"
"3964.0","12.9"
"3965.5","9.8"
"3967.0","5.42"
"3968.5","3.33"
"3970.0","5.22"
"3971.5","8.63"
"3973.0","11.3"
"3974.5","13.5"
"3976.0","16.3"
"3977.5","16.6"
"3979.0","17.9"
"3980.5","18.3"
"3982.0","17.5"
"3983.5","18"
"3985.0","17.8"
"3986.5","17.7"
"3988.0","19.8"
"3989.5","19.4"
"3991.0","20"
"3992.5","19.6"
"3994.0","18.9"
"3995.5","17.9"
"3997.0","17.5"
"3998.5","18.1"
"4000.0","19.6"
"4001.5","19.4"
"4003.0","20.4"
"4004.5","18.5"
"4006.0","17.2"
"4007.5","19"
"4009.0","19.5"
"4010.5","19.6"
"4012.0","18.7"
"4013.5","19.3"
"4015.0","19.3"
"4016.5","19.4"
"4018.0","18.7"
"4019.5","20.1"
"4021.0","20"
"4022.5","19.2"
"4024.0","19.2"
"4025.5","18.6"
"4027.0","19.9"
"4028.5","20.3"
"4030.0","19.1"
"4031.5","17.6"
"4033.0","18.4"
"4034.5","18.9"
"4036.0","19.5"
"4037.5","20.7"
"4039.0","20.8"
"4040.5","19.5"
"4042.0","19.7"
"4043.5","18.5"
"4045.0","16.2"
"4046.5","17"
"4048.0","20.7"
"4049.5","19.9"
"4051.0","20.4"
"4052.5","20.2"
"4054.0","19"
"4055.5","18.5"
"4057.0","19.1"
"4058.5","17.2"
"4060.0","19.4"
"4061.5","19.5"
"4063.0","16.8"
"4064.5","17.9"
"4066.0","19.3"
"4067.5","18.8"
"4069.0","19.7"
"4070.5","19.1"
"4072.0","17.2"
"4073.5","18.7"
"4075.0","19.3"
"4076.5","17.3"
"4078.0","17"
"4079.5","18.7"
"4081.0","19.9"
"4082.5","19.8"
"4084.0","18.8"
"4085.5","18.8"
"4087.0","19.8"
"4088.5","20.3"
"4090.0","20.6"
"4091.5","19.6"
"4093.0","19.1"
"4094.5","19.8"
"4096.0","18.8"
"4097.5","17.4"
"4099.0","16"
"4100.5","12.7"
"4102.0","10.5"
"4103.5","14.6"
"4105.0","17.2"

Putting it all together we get 1.34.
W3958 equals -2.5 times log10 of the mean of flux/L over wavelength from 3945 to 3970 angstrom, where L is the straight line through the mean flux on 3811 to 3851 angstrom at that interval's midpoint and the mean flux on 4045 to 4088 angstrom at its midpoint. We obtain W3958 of 0.20 mag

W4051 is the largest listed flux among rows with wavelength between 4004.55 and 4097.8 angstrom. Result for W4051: 20.8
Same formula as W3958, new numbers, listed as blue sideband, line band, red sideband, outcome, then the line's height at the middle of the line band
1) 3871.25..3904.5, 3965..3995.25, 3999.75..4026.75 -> 0.23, 18.3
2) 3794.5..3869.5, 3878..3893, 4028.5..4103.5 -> 0.12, 16.3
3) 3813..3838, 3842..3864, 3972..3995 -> -0.21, 14.5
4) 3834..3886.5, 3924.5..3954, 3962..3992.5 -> 0.22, 15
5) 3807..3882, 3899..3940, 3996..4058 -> 0.24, 17.3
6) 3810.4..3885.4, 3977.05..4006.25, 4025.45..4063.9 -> -0.02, 18.2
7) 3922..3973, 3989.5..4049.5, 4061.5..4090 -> -0.20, 16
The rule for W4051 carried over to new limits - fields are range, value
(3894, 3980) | 18.6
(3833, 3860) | 19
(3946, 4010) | 20.4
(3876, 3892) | 17.8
